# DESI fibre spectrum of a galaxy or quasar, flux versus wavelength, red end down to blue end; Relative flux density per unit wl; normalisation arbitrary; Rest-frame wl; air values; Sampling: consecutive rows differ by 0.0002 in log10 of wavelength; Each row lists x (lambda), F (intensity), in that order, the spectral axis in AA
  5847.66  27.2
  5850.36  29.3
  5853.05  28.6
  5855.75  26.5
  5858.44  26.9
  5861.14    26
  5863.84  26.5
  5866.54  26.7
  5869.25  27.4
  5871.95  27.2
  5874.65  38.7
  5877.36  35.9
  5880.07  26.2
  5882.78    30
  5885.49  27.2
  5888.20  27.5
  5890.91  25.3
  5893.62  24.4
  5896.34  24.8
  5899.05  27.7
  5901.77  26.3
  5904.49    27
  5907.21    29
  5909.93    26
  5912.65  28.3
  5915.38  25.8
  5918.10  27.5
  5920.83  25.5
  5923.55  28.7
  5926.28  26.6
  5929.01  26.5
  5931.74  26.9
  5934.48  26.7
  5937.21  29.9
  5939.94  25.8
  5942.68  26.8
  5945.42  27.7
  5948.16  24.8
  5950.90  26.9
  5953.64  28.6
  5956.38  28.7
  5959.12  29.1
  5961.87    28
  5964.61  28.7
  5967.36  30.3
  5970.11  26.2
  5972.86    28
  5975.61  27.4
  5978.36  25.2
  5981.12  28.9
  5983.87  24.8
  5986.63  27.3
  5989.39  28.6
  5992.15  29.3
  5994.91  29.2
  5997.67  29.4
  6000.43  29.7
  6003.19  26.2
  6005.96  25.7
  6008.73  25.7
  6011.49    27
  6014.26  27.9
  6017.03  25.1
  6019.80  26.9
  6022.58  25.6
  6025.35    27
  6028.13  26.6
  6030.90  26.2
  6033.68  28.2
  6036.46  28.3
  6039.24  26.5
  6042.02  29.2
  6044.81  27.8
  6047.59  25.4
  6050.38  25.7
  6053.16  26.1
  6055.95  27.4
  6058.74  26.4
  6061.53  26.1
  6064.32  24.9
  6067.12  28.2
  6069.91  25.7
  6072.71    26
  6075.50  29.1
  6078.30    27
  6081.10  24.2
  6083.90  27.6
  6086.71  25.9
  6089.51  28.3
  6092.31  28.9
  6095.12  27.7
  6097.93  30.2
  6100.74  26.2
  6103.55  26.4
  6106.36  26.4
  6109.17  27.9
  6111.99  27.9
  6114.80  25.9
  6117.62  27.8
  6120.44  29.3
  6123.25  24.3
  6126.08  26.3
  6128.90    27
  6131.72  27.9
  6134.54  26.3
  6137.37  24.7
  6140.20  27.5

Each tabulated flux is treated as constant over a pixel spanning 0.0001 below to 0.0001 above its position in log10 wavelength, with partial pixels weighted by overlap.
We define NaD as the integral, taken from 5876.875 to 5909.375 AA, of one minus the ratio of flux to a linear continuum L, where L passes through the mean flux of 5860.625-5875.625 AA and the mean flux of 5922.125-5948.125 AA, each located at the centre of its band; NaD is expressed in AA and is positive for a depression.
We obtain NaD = 0.9 AA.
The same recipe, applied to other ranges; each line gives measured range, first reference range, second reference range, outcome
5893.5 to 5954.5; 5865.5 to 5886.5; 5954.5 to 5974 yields 4.7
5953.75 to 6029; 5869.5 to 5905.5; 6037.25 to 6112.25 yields 0.2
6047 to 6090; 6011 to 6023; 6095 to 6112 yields 1.0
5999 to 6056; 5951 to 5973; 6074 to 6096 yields 2.0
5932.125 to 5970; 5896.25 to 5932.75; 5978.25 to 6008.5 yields -0.6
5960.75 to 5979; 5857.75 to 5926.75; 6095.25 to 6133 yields -0.2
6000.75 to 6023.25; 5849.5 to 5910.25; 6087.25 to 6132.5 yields 0.9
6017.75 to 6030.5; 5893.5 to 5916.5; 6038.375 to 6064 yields 0.1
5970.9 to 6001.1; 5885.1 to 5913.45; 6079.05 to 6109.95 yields -1.1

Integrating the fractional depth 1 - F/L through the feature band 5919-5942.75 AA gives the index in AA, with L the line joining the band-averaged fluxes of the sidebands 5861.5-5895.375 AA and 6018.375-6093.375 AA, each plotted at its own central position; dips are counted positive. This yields 0.8 AA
